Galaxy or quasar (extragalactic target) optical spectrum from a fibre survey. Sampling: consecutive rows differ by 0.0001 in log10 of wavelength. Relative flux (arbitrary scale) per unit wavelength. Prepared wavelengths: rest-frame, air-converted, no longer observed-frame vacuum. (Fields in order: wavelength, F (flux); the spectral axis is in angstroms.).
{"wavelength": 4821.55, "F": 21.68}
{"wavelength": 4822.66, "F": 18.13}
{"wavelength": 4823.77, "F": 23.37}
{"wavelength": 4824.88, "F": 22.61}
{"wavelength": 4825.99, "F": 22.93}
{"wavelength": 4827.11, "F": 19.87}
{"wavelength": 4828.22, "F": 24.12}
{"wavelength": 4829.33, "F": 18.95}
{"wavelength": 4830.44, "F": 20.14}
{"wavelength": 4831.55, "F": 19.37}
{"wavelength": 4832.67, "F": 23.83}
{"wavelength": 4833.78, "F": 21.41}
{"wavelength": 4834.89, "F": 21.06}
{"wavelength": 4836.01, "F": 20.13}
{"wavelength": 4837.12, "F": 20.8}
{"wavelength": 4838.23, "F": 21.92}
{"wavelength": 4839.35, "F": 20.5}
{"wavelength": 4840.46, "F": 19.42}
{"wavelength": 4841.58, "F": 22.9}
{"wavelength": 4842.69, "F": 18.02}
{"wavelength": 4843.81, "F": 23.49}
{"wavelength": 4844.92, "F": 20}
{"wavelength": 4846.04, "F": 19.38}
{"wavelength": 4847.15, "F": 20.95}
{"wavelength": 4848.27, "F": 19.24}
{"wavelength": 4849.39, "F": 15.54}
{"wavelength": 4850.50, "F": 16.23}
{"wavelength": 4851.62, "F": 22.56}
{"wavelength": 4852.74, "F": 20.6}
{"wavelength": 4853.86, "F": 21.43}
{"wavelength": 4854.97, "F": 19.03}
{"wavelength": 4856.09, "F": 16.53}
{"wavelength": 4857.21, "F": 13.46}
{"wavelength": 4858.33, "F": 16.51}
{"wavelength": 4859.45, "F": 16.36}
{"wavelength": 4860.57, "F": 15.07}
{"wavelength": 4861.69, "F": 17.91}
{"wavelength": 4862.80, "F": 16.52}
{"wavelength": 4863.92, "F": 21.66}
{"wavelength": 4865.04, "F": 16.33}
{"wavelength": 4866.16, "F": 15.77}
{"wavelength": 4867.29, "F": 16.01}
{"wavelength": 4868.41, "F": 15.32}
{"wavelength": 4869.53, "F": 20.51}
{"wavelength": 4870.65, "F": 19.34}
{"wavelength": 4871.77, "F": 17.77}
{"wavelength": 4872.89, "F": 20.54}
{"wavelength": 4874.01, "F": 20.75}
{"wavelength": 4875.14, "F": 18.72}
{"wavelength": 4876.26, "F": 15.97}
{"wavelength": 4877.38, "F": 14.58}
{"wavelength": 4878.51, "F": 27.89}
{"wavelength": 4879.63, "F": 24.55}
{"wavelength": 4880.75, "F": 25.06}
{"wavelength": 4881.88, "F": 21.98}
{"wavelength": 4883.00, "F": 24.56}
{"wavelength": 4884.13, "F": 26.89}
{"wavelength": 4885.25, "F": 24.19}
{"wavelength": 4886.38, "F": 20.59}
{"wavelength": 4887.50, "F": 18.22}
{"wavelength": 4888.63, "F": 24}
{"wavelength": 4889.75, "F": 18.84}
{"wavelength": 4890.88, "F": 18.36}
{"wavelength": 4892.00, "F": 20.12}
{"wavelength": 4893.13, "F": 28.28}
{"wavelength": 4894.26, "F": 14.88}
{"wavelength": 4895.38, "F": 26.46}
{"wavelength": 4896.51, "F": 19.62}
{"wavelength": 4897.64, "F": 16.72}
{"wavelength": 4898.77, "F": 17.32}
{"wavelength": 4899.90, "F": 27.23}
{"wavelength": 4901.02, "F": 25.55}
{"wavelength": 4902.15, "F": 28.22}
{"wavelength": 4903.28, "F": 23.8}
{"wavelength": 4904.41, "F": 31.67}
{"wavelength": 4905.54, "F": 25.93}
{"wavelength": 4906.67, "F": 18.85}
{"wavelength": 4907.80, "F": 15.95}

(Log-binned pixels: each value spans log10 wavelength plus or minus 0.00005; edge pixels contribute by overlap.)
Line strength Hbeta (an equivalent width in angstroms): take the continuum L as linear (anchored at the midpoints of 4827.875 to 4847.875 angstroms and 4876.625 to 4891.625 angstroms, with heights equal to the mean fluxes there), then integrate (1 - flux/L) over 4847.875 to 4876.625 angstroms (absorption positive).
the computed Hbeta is 4.9 angstroms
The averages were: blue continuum 20.9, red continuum 22.2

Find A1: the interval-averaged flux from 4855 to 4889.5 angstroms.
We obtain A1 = 19.4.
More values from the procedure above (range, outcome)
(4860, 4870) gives 17.2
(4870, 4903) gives 21.6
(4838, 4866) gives 18.8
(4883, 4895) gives 21.7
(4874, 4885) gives 22.2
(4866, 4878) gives 17.8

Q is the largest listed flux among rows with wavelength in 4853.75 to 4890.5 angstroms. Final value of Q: 27.89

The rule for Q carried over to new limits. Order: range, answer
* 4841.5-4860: 23.49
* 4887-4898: 28.28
